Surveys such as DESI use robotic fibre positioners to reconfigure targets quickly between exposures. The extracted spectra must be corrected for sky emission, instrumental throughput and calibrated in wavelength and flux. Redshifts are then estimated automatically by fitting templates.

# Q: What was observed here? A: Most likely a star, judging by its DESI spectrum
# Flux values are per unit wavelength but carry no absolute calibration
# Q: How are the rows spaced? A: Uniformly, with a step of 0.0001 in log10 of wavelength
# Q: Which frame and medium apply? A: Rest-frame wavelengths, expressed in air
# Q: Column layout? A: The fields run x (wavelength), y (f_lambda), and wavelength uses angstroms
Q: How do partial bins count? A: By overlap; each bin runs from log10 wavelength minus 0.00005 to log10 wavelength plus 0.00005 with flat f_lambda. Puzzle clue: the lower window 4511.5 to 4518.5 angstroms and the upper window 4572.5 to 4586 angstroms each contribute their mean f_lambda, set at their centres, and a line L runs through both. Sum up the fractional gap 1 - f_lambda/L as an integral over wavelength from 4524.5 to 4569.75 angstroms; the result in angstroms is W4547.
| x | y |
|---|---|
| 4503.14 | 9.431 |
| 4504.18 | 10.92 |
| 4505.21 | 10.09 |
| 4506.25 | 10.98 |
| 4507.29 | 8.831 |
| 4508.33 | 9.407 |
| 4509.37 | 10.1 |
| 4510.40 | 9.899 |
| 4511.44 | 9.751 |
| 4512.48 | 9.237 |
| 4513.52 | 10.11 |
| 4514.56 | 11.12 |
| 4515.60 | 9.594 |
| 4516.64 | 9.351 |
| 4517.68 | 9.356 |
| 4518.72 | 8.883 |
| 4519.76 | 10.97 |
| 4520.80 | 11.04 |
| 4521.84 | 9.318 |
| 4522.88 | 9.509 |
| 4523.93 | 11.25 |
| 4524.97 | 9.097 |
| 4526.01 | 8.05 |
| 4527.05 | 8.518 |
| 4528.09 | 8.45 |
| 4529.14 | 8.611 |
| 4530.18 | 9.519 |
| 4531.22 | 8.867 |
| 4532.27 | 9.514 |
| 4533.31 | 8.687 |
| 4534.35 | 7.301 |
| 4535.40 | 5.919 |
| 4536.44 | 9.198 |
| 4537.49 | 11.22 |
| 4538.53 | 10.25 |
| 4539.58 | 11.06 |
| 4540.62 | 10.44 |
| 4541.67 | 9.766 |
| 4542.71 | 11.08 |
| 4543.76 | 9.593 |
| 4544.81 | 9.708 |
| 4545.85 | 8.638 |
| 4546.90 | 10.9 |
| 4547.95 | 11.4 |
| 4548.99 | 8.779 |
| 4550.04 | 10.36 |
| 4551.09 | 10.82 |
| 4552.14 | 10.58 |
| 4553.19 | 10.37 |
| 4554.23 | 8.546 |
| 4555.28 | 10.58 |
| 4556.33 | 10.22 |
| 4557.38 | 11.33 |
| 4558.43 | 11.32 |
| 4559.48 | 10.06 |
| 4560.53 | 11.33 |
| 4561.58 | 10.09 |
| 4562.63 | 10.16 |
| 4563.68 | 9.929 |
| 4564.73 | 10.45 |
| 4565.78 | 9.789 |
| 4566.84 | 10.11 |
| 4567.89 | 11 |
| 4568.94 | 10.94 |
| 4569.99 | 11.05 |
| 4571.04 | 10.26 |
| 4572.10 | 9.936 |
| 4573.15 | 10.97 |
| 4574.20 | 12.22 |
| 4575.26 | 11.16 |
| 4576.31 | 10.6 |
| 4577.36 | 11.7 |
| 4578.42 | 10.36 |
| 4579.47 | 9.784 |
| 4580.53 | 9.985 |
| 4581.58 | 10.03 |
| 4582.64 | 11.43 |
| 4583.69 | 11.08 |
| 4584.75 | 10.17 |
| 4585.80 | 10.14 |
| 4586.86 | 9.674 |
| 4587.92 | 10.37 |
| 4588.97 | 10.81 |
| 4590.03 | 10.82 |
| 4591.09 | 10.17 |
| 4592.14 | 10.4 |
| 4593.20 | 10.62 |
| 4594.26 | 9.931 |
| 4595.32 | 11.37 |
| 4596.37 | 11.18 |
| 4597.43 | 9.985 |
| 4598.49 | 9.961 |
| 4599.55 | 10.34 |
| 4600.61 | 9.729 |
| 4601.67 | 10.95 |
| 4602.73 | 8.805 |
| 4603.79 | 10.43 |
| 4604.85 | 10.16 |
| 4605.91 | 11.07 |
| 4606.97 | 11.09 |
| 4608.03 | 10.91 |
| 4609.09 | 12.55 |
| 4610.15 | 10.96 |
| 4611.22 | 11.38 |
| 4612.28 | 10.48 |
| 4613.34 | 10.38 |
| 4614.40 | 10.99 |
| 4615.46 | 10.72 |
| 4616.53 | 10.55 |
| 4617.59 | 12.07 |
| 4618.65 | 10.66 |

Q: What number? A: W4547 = 1.9 angstroms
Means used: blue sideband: 9.75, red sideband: 10.8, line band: 9.84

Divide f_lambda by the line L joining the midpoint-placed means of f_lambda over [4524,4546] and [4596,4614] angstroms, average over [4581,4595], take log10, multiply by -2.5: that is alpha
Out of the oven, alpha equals -0.02 mag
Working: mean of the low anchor 9.27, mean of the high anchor 10.6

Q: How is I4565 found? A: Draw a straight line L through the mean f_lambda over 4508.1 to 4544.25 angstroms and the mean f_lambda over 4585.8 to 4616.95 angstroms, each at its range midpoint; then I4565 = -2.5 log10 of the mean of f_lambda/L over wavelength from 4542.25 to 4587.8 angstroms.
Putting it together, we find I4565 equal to -0.04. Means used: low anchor 9.55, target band 10.4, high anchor 10.6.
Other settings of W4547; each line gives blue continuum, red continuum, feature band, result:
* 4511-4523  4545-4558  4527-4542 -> 1.31 angstroms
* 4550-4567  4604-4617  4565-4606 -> 0.60 angstroms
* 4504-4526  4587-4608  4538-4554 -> -0.21 angstroms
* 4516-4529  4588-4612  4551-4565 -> -0.58 angstroms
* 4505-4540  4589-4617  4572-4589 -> -0.54 angstroms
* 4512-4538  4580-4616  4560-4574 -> -0.66 angstroms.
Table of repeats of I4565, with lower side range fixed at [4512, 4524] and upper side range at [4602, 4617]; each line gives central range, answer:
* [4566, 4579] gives -0.04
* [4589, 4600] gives 0.01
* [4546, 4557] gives 0.00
